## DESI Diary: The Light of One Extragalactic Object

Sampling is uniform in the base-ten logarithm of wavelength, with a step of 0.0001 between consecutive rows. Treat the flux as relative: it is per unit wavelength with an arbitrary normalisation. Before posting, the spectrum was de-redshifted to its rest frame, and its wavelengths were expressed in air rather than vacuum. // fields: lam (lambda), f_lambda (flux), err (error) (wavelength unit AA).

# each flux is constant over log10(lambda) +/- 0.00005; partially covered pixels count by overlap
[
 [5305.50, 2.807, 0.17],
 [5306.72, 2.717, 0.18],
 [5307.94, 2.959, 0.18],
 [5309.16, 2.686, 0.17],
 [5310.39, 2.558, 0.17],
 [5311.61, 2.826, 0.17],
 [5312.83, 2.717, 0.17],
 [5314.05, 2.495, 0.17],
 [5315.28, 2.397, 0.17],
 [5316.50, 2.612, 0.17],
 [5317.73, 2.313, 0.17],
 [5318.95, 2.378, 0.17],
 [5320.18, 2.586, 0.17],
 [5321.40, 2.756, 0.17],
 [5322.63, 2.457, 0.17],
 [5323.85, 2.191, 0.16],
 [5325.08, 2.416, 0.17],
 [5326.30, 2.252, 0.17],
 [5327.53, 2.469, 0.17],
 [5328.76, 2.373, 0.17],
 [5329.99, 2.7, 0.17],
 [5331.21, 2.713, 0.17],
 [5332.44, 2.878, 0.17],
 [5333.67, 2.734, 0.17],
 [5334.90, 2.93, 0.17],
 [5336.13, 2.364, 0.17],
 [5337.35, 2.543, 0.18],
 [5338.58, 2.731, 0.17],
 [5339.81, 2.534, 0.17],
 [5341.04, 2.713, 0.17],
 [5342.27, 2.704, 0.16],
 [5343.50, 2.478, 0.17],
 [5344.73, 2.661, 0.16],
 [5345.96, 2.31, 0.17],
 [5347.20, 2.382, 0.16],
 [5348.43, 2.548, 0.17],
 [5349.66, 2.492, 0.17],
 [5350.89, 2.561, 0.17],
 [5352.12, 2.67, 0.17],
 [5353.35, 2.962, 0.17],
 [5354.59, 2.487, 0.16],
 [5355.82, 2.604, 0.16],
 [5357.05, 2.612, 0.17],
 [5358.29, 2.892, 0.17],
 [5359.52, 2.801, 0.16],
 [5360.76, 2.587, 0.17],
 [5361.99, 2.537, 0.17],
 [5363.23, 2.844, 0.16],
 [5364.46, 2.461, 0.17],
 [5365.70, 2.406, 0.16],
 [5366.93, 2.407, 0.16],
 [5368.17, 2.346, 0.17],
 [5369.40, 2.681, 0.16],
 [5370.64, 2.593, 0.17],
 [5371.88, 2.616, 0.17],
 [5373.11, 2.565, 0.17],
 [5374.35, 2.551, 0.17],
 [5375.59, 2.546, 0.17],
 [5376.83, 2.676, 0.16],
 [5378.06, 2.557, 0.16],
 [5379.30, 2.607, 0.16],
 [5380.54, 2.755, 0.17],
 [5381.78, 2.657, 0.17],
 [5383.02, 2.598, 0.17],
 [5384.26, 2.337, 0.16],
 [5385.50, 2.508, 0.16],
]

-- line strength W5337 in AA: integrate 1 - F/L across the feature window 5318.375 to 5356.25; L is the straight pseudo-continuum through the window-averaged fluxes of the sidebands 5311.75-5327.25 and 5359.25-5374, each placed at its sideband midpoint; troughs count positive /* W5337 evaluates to -0.87 AA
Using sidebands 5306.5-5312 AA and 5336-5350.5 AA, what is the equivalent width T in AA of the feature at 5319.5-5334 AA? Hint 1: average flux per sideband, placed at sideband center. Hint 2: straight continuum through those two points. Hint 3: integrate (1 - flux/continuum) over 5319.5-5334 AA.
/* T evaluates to 0.6 AA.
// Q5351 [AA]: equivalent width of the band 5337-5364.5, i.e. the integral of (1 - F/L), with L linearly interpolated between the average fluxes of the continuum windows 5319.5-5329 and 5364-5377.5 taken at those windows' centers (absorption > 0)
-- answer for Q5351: -1.4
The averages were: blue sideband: 2.44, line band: 2.62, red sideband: 2.53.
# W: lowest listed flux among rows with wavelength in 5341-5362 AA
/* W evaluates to 2.31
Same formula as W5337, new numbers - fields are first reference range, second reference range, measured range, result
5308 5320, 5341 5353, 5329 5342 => -0.6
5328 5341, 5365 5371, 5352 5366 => -0.7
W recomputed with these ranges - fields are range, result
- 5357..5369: 2.346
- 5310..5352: 2.191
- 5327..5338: 2.364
